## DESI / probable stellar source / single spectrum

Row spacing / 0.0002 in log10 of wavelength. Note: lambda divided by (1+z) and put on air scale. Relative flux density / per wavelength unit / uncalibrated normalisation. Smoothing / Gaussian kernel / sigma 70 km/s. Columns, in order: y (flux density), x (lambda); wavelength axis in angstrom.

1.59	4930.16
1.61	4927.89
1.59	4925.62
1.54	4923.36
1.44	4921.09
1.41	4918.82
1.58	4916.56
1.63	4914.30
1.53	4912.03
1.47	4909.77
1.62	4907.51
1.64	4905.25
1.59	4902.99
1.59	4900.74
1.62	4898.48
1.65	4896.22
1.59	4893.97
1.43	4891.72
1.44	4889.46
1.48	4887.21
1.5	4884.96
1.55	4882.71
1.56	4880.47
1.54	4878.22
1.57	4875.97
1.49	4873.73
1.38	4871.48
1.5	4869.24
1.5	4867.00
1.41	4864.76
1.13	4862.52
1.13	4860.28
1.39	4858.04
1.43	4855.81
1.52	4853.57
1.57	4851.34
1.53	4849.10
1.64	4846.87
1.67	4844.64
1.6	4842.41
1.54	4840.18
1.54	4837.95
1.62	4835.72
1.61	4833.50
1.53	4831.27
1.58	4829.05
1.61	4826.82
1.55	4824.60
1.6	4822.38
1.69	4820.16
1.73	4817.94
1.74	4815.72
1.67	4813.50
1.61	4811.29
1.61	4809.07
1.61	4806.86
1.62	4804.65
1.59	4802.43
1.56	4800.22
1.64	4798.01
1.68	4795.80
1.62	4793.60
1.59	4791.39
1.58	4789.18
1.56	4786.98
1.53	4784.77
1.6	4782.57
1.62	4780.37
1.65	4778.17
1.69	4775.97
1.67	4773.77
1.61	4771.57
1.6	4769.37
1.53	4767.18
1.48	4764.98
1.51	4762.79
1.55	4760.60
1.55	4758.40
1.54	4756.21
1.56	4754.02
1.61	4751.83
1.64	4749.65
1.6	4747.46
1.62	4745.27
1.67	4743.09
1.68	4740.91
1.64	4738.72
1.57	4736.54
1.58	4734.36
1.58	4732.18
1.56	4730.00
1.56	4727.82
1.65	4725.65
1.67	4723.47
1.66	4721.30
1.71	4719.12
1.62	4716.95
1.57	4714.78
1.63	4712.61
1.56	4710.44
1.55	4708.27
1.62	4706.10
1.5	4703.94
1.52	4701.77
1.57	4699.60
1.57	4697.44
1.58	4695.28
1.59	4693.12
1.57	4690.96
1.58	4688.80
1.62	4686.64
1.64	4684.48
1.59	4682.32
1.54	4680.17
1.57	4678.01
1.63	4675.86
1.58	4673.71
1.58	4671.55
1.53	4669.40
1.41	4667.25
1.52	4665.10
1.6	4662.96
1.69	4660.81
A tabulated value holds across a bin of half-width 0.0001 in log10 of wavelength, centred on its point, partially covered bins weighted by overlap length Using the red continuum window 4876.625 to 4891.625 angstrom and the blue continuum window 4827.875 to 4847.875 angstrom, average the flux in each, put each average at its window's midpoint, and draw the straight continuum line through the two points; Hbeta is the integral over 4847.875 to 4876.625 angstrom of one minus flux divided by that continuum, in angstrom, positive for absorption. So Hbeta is 2.3 angstrom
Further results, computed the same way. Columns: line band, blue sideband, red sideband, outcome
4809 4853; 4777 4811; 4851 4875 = -3.4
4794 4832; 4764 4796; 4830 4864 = -1.9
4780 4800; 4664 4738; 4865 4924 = -0.5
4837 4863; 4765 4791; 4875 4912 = 1.4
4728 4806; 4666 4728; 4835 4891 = -2.6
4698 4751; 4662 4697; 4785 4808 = -0.7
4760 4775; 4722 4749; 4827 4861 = 0.2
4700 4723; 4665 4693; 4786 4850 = -0.2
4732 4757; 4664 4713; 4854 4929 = -1.0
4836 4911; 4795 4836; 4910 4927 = 2.8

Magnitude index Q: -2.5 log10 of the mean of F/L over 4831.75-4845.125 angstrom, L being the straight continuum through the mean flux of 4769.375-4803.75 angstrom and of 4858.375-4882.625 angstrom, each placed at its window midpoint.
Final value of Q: -0.07 mag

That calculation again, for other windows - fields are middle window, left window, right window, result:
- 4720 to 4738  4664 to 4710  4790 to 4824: -0.011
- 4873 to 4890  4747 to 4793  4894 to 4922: 0.035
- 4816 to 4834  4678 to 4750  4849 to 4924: -0.058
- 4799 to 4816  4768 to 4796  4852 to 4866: -0.067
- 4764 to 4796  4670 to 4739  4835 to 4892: -0.040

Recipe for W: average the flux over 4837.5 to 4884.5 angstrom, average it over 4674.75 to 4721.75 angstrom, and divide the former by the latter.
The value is 0.93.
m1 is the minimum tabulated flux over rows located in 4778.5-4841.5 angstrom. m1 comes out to 1.53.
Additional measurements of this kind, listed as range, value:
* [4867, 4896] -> 1.38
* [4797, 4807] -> 1.56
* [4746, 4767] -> 1.48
